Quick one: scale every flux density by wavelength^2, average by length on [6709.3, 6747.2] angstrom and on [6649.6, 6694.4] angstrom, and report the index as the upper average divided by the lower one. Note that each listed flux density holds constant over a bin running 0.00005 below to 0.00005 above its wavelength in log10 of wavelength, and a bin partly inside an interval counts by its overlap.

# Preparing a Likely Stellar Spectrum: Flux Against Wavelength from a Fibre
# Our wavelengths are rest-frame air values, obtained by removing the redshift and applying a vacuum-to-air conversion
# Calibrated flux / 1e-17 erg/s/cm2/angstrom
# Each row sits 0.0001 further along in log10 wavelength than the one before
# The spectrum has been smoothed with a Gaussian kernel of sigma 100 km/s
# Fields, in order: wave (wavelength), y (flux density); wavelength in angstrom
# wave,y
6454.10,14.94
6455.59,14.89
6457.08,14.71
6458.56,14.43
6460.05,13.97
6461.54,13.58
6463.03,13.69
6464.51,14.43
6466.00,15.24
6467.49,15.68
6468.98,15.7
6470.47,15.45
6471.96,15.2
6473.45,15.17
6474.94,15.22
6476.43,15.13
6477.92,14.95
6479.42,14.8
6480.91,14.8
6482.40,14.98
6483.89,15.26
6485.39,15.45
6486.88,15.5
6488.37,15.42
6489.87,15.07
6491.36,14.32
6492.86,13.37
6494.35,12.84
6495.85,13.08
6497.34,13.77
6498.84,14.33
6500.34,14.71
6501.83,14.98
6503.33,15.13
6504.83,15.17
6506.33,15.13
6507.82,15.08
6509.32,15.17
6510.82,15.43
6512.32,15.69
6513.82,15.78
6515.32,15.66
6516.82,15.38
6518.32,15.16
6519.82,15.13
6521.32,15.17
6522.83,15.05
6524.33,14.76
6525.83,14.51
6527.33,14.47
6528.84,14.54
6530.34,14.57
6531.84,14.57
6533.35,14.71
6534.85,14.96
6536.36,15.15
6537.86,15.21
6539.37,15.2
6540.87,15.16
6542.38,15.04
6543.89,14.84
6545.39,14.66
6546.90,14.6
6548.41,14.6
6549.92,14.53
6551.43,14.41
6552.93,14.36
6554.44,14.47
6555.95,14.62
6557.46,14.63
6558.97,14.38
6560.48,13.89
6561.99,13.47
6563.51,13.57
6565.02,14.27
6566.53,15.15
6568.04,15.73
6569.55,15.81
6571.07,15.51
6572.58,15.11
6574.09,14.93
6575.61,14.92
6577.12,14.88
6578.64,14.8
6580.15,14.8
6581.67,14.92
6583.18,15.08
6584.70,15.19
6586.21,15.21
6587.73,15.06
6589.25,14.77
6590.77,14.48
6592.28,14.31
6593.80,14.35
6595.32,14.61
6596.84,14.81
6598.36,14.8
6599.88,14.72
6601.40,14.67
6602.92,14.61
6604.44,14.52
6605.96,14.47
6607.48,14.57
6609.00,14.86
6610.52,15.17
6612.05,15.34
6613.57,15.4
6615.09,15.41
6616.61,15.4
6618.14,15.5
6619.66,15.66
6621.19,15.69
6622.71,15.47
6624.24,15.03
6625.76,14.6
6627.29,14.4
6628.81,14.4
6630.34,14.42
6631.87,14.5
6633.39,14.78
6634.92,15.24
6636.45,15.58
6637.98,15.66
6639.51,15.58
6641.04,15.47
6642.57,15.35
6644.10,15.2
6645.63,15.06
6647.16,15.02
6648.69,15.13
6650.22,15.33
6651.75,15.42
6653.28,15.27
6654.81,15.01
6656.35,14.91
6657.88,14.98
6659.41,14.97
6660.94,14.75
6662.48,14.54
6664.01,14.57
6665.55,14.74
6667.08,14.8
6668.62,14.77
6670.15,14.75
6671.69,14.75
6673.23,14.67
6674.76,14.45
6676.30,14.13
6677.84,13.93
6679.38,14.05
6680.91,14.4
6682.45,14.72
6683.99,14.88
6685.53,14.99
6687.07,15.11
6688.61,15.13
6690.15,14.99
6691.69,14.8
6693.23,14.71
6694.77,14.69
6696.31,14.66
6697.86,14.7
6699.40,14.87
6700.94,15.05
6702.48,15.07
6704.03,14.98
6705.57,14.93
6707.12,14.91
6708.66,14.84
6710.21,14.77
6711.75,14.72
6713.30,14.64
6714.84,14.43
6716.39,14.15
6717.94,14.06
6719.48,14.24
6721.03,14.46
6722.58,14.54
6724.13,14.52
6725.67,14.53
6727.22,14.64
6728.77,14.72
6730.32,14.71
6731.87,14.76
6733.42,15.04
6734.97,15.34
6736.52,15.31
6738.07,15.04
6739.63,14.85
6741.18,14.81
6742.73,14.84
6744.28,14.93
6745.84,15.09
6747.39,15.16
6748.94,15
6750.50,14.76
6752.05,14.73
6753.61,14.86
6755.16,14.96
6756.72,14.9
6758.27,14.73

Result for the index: 1.0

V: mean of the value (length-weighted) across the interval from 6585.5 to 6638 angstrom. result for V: 14.9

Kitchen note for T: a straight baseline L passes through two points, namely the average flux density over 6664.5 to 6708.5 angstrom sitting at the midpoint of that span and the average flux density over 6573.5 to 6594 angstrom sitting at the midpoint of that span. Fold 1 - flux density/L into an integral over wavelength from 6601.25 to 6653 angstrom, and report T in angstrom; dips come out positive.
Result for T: -1.0 angstrom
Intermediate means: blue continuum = 14.8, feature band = 15.1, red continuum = 14.7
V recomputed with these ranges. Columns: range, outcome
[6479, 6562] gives 14.8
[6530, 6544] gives 15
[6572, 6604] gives 14.8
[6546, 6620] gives 14.8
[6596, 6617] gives 14.9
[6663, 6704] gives 14.7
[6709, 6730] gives 14.5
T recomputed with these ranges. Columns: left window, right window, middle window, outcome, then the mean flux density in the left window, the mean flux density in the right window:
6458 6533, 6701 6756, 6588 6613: 0.2 angstrom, 14.8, 14.8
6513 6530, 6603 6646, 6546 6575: 0.8 angstrom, 15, 15.1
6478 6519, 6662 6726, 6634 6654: -0.8 angstrom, 14.9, 14.7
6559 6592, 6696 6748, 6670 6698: 0.2 angstrom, 14.8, 14.8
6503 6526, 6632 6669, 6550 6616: 1.7 angstrom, 15.2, 15.1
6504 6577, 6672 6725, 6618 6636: -0.3 angstrom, 14.9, 14.7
